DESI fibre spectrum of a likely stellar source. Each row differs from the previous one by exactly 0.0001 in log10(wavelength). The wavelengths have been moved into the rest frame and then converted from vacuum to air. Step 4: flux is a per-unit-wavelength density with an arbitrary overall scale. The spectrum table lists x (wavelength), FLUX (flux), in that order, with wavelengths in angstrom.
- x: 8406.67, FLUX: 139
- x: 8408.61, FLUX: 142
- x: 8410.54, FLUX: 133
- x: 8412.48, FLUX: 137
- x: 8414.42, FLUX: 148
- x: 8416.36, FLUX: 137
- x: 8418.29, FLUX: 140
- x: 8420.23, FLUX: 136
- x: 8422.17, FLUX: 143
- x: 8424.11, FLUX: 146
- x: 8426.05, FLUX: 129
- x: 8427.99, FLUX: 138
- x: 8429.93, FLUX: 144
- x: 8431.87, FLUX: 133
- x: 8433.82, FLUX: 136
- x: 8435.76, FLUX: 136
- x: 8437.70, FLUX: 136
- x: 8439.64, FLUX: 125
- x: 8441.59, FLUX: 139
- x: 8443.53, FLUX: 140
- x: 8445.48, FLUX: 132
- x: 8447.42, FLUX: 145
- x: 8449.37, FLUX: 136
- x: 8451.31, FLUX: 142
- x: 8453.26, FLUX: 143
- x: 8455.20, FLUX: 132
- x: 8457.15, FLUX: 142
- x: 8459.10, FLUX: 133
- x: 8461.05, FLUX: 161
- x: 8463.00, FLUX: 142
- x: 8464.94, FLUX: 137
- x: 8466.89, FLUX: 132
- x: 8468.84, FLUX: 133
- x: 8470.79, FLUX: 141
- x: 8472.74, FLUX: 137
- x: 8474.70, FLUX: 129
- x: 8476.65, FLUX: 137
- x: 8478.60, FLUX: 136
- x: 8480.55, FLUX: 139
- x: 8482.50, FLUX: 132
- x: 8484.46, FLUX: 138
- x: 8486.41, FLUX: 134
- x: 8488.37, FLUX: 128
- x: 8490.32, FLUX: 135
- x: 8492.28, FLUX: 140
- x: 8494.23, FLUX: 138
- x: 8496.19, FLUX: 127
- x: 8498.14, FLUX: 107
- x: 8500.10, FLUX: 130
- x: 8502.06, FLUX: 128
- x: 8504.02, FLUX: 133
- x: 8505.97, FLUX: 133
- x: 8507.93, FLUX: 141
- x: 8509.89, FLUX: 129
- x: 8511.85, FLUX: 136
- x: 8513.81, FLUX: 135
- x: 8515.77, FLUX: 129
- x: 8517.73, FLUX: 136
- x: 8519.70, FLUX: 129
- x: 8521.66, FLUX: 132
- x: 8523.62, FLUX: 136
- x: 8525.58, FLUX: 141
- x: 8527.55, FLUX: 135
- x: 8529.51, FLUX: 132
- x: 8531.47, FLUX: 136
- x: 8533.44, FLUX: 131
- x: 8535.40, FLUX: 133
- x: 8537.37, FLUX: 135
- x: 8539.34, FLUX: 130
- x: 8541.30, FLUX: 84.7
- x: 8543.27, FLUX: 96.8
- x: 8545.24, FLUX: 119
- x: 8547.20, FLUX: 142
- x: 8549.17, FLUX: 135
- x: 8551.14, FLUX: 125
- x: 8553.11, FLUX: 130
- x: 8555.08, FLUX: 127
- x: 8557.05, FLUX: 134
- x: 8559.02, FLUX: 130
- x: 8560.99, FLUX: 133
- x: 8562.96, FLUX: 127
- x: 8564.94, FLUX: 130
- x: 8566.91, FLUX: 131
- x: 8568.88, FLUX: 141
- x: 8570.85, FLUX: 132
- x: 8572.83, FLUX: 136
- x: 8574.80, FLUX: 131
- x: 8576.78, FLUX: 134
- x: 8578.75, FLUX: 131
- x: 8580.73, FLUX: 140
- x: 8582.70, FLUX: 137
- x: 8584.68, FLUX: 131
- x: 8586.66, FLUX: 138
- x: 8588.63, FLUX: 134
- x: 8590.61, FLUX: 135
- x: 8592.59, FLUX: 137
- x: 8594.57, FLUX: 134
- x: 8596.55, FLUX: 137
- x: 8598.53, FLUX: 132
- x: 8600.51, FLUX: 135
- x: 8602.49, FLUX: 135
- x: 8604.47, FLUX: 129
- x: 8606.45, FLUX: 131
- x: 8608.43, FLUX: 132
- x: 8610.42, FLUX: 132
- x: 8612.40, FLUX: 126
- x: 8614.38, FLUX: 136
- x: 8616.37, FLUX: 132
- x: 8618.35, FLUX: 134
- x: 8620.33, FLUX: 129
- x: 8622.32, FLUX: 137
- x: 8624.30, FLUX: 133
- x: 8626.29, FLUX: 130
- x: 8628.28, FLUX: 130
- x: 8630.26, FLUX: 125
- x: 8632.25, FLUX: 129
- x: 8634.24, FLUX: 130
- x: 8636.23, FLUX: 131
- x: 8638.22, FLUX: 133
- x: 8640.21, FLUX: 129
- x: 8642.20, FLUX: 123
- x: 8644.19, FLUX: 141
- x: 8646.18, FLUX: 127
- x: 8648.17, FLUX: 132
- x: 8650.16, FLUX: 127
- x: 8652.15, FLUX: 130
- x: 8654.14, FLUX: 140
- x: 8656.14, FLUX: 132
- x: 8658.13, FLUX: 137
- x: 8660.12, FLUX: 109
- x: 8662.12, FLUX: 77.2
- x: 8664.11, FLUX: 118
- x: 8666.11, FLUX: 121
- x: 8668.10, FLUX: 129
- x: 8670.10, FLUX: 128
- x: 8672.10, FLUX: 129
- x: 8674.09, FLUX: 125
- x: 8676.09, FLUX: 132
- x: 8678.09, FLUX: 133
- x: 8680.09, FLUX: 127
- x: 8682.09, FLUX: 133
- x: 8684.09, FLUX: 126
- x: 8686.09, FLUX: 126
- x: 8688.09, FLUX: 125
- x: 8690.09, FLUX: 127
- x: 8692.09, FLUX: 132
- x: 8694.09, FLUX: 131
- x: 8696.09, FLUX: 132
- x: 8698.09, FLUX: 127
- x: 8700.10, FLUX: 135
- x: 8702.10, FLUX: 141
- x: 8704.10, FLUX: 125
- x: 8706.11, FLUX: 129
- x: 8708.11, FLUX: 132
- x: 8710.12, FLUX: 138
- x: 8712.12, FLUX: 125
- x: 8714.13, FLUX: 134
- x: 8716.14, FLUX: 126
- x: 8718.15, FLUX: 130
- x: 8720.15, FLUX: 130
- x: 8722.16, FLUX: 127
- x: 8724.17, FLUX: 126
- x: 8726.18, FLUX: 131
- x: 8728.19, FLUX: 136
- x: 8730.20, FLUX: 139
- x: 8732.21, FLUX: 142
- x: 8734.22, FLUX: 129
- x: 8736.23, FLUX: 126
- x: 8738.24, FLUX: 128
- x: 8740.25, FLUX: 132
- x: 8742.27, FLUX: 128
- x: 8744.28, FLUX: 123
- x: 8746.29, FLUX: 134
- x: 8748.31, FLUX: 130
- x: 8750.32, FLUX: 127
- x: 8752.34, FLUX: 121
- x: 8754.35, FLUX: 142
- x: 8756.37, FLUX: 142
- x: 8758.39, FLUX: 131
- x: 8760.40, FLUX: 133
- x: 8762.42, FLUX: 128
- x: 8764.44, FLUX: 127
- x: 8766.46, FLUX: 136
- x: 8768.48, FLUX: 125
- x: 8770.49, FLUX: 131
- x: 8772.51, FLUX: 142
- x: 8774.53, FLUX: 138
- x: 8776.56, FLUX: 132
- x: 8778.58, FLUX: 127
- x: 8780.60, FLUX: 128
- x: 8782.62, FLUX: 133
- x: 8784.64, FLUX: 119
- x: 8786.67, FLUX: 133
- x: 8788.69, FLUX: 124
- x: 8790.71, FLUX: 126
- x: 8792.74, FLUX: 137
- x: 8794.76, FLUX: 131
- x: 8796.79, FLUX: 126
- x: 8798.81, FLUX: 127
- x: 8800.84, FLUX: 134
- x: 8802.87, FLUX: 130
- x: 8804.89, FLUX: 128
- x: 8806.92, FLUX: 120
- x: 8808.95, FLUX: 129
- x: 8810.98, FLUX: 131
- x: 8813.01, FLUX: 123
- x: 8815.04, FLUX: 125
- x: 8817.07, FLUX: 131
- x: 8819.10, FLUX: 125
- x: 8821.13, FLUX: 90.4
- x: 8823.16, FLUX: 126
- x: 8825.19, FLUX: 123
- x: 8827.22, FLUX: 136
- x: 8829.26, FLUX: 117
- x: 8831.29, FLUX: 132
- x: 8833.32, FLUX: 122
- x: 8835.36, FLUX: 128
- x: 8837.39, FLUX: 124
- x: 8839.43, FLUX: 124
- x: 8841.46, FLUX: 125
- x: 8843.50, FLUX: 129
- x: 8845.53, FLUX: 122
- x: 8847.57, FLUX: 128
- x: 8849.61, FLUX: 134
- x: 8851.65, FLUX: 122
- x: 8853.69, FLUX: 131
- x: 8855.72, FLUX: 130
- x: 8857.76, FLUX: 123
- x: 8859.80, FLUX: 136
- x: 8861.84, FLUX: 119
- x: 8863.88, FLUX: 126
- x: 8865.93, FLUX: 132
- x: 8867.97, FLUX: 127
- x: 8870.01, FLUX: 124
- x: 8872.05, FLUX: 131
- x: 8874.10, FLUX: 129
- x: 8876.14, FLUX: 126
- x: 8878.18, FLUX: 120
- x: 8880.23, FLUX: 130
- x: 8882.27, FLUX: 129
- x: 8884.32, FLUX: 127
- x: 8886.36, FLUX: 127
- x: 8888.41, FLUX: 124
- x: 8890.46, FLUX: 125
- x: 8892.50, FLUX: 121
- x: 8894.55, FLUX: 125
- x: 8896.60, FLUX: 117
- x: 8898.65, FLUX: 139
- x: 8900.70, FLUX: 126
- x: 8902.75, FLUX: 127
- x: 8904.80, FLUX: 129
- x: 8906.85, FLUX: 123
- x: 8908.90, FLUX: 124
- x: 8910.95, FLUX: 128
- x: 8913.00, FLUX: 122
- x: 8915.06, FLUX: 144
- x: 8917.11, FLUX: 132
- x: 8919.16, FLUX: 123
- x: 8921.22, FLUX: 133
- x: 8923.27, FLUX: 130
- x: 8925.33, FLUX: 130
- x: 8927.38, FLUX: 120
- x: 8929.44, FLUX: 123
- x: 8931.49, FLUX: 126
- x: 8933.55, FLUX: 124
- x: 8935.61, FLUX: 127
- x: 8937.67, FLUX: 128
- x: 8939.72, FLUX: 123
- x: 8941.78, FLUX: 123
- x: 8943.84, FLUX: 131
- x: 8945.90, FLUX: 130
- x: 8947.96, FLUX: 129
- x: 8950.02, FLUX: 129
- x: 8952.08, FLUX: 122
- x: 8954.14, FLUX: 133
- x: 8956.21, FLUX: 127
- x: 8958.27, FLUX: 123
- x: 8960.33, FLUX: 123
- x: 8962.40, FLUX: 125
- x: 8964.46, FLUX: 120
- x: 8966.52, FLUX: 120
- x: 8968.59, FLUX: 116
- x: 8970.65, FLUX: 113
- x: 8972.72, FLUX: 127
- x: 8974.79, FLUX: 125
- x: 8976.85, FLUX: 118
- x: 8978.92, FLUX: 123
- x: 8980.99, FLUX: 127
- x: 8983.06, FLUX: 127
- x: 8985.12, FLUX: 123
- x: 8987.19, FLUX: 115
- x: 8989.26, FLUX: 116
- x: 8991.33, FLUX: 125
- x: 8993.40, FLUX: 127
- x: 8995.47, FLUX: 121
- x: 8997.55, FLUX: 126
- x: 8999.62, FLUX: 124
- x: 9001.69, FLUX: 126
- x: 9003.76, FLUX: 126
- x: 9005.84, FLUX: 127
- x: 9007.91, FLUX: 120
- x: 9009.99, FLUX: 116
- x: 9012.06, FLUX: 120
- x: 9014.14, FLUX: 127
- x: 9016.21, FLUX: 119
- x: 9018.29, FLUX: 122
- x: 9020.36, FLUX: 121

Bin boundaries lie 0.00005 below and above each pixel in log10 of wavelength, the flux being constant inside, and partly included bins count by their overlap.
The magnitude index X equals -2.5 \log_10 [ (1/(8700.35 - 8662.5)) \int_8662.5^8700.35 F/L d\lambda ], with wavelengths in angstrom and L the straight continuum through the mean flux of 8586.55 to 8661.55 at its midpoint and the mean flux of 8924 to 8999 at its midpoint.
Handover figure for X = 0.024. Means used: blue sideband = 131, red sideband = 124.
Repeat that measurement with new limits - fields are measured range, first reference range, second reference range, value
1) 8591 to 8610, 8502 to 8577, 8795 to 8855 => -0.03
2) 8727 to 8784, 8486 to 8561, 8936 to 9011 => -0.04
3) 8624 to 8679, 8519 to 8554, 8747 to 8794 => 0.02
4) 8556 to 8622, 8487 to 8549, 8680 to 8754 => -0.03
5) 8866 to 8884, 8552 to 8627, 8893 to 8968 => 0.00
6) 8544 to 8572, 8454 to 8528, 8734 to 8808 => 0.02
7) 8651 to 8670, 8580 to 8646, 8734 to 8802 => 0.09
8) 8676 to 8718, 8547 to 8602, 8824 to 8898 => 0.00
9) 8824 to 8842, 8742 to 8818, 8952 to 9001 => 0.02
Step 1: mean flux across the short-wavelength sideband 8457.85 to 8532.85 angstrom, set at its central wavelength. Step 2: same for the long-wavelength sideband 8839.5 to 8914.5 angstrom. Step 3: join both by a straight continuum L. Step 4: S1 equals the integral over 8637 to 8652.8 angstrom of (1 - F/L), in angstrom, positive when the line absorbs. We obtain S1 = 0.1 angstrom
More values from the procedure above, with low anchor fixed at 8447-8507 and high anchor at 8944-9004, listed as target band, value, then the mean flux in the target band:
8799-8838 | 0.7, 125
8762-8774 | -0.3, 132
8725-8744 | -0.4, 132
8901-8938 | -0.7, 127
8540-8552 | 1.5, 117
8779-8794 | 0.0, 129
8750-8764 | -0.3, 132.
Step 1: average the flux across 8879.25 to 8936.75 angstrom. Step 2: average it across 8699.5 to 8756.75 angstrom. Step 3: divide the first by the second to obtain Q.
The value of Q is 0.97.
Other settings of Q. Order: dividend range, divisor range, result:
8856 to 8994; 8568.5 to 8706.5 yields 0.96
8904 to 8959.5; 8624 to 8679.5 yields 1.00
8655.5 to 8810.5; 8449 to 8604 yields 0.97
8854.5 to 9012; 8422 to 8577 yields 0.94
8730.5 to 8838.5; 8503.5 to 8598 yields 0.98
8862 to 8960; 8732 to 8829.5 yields 0.99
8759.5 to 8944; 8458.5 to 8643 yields 0.96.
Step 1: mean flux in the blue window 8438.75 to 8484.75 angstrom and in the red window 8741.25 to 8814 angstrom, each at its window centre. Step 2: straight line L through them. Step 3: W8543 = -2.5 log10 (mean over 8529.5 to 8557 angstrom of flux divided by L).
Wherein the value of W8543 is 0.08 mag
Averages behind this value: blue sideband 138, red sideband 130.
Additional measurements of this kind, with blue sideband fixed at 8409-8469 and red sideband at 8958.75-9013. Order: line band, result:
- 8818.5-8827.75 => 0.070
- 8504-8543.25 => 0.044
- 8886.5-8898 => 0.015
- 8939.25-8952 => -0.034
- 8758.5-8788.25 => -0.019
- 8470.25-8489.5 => 0.018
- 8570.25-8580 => 0.011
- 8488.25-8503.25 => 0.061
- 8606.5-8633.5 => 0.015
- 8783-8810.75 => -0.004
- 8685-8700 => 0.016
